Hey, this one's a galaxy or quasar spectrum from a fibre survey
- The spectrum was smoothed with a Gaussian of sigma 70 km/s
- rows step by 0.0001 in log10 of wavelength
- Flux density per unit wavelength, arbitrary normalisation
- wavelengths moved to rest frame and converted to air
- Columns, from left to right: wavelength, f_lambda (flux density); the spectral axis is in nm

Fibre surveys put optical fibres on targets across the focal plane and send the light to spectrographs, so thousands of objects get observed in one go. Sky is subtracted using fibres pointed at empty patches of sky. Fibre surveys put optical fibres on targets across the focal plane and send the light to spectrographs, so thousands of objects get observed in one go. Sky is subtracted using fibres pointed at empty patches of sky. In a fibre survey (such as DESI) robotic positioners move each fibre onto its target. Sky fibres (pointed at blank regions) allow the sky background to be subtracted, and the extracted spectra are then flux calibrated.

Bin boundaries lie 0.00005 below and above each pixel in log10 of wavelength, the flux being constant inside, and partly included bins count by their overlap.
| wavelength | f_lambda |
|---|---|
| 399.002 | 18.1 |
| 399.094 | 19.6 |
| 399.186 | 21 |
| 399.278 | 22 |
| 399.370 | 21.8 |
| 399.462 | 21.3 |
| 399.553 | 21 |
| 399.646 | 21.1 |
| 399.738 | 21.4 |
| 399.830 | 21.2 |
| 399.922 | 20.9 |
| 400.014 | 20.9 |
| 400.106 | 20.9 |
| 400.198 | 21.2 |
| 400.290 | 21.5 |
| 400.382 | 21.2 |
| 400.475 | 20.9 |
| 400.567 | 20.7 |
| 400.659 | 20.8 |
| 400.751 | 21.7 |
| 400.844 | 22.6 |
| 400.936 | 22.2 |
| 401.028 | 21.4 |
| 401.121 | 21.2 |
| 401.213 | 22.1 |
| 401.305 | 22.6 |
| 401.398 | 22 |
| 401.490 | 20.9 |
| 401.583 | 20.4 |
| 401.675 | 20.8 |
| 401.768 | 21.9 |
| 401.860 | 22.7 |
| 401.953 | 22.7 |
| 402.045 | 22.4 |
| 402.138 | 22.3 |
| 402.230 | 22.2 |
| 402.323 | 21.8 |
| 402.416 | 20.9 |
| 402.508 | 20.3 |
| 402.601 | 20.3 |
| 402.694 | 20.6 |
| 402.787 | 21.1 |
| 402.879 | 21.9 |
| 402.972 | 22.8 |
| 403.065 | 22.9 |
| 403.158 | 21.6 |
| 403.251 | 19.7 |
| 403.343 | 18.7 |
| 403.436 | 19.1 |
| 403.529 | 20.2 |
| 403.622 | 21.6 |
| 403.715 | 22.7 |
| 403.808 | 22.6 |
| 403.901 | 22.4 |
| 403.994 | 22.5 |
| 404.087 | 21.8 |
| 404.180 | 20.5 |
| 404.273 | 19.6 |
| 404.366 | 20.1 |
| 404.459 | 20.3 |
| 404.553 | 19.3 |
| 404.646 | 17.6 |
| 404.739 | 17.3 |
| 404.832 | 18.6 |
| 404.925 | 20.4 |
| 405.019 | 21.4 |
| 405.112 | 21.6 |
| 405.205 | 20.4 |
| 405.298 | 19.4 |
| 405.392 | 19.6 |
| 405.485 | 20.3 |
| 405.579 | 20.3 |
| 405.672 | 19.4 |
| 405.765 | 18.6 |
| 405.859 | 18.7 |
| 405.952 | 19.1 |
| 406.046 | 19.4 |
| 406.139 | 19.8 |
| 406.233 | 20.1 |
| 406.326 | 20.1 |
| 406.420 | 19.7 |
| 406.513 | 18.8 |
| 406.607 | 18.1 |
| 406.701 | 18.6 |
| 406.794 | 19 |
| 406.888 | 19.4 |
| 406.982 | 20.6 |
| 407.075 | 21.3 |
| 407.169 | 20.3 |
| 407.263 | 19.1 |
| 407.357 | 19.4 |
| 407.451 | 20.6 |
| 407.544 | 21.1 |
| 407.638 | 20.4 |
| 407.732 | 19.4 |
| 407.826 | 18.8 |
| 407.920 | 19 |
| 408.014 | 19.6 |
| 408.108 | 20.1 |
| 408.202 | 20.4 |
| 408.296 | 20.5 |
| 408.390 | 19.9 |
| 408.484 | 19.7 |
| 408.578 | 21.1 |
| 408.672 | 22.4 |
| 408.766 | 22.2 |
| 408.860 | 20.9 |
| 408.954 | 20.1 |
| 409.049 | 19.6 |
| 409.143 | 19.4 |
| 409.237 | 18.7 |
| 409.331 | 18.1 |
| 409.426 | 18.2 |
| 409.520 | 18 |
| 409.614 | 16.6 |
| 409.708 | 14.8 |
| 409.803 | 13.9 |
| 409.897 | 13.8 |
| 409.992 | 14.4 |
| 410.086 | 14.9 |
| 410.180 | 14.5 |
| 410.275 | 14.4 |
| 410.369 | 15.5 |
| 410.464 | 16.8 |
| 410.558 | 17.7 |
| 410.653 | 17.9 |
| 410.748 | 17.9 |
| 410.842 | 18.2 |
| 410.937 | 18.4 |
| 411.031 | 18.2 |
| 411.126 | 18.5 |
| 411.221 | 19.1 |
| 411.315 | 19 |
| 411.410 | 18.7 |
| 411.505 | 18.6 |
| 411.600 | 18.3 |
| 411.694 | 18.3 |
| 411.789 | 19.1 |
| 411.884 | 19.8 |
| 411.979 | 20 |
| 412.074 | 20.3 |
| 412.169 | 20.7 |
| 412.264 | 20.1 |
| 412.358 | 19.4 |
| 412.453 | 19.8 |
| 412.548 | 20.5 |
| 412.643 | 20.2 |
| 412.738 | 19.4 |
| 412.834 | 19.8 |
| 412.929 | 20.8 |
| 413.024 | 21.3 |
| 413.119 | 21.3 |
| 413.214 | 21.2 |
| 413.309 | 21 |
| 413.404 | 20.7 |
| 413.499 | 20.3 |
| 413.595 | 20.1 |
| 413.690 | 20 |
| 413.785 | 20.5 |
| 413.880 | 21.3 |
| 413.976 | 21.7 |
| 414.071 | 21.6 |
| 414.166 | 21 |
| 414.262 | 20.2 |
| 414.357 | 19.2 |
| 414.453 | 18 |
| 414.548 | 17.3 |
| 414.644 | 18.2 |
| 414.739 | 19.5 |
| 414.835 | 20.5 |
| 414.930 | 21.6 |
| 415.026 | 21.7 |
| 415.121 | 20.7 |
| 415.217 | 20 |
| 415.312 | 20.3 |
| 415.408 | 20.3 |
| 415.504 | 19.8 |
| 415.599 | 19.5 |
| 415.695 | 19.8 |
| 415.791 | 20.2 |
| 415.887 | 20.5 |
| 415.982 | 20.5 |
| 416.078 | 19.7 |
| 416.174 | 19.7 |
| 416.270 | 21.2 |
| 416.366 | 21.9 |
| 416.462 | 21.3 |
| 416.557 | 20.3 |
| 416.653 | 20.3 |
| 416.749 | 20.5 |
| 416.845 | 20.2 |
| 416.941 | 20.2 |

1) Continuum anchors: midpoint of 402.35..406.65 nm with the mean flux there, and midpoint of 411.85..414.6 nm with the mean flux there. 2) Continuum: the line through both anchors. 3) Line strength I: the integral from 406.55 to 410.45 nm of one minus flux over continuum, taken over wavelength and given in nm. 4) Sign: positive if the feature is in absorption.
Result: 0.30 nm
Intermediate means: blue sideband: 20.3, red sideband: 20.3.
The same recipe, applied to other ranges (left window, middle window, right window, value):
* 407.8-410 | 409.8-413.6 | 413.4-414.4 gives 0.23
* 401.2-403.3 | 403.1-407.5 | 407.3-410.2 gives 0.06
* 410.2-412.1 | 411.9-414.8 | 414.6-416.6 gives -0.14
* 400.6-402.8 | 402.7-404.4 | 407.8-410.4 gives -0.04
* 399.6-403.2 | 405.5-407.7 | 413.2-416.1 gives 0.14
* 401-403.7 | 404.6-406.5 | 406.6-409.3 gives 0.09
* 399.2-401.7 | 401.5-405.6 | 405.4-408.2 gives -0.07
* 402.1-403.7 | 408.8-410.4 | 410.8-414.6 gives 0.26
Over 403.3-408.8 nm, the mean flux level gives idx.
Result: 20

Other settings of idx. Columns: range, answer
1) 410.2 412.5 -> 18.5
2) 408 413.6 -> 18.9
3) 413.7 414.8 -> 19.9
